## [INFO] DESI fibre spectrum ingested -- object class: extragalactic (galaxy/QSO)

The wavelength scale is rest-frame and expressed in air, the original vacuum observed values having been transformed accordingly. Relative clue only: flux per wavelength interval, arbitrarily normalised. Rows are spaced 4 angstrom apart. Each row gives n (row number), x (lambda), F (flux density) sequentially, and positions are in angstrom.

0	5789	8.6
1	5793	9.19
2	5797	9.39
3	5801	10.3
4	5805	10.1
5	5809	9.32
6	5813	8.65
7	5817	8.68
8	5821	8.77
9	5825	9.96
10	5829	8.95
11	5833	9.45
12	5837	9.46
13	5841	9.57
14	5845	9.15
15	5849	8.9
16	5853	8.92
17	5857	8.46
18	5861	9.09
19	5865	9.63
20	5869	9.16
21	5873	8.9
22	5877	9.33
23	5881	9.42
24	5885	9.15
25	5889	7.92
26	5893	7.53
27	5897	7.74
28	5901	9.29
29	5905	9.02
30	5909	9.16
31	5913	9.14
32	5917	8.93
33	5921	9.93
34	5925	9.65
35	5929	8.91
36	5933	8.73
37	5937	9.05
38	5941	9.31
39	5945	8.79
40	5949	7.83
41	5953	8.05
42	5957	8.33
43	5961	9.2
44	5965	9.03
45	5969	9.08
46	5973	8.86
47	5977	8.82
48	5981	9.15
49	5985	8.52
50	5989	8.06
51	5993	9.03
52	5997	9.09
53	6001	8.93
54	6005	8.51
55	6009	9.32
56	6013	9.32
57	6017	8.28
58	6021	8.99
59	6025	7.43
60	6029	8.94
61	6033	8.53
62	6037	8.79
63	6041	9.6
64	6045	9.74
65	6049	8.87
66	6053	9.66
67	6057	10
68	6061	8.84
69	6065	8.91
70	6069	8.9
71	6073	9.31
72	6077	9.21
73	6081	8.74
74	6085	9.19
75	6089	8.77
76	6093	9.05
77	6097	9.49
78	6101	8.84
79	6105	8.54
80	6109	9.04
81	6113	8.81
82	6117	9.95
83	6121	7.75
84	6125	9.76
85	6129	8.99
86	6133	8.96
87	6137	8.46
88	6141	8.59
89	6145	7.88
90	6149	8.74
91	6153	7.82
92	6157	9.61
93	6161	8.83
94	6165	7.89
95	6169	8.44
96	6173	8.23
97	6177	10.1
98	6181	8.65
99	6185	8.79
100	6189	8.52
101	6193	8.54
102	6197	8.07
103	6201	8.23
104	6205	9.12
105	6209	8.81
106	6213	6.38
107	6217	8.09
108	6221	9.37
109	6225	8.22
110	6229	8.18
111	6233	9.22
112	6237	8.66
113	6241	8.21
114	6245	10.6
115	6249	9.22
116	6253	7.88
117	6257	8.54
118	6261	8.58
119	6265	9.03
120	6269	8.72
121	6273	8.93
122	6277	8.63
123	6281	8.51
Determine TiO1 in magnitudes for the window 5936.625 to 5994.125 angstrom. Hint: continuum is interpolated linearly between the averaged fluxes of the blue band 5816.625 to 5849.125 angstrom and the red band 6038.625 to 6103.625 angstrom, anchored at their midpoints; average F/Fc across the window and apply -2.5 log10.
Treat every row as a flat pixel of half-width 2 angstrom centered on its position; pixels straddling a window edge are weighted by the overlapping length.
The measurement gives 0.06 mag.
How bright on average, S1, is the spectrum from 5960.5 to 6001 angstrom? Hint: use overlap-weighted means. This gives 8.87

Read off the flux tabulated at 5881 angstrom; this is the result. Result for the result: 9.42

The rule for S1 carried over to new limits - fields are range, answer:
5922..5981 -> 8.86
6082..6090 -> 8.98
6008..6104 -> 9.02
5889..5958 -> 8.77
